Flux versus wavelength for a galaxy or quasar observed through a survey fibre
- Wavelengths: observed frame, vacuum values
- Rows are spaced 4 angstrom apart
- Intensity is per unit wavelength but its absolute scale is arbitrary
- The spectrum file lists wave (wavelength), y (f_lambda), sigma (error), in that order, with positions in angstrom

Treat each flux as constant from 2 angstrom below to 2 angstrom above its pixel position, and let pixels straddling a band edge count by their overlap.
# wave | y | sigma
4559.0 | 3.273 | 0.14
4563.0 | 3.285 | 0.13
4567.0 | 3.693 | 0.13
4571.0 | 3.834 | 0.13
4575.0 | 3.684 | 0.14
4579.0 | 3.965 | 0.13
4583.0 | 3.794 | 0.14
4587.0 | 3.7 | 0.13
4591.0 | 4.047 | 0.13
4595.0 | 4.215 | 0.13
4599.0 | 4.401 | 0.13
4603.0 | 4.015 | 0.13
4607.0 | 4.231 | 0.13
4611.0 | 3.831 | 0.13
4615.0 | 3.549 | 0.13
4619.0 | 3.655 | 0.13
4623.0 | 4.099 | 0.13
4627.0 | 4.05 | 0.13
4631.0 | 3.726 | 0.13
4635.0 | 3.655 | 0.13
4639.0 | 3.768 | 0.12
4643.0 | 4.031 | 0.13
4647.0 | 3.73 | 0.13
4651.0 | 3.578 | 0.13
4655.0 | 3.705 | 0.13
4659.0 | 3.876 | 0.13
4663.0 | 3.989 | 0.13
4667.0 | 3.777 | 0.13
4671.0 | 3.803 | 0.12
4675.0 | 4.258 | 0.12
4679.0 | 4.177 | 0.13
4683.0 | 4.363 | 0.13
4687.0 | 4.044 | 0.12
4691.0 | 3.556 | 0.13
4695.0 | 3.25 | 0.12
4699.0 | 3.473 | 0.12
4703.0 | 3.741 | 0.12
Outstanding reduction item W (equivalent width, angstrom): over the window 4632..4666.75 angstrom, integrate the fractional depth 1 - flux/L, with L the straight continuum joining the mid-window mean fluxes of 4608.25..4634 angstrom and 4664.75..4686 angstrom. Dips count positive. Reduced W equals 1.4 angstrom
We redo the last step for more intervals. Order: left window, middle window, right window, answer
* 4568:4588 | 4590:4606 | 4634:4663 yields -1.6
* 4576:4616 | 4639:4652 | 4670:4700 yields 0.4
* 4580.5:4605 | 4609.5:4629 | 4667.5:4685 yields 1.1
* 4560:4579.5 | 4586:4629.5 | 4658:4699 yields -2.9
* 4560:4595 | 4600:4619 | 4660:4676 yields -0.4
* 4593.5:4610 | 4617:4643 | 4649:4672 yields 1.0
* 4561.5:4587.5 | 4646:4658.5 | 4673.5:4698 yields 0.5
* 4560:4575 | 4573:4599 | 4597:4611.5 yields -0.4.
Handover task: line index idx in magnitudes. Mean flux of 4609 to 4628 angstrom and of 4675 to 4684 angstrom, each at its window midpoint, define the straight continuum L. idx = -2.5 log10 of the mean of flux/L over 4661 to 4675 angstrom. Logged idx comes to 0.071 mag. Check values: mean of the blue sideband 3.83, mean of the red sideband 4.26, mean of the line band 3.91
